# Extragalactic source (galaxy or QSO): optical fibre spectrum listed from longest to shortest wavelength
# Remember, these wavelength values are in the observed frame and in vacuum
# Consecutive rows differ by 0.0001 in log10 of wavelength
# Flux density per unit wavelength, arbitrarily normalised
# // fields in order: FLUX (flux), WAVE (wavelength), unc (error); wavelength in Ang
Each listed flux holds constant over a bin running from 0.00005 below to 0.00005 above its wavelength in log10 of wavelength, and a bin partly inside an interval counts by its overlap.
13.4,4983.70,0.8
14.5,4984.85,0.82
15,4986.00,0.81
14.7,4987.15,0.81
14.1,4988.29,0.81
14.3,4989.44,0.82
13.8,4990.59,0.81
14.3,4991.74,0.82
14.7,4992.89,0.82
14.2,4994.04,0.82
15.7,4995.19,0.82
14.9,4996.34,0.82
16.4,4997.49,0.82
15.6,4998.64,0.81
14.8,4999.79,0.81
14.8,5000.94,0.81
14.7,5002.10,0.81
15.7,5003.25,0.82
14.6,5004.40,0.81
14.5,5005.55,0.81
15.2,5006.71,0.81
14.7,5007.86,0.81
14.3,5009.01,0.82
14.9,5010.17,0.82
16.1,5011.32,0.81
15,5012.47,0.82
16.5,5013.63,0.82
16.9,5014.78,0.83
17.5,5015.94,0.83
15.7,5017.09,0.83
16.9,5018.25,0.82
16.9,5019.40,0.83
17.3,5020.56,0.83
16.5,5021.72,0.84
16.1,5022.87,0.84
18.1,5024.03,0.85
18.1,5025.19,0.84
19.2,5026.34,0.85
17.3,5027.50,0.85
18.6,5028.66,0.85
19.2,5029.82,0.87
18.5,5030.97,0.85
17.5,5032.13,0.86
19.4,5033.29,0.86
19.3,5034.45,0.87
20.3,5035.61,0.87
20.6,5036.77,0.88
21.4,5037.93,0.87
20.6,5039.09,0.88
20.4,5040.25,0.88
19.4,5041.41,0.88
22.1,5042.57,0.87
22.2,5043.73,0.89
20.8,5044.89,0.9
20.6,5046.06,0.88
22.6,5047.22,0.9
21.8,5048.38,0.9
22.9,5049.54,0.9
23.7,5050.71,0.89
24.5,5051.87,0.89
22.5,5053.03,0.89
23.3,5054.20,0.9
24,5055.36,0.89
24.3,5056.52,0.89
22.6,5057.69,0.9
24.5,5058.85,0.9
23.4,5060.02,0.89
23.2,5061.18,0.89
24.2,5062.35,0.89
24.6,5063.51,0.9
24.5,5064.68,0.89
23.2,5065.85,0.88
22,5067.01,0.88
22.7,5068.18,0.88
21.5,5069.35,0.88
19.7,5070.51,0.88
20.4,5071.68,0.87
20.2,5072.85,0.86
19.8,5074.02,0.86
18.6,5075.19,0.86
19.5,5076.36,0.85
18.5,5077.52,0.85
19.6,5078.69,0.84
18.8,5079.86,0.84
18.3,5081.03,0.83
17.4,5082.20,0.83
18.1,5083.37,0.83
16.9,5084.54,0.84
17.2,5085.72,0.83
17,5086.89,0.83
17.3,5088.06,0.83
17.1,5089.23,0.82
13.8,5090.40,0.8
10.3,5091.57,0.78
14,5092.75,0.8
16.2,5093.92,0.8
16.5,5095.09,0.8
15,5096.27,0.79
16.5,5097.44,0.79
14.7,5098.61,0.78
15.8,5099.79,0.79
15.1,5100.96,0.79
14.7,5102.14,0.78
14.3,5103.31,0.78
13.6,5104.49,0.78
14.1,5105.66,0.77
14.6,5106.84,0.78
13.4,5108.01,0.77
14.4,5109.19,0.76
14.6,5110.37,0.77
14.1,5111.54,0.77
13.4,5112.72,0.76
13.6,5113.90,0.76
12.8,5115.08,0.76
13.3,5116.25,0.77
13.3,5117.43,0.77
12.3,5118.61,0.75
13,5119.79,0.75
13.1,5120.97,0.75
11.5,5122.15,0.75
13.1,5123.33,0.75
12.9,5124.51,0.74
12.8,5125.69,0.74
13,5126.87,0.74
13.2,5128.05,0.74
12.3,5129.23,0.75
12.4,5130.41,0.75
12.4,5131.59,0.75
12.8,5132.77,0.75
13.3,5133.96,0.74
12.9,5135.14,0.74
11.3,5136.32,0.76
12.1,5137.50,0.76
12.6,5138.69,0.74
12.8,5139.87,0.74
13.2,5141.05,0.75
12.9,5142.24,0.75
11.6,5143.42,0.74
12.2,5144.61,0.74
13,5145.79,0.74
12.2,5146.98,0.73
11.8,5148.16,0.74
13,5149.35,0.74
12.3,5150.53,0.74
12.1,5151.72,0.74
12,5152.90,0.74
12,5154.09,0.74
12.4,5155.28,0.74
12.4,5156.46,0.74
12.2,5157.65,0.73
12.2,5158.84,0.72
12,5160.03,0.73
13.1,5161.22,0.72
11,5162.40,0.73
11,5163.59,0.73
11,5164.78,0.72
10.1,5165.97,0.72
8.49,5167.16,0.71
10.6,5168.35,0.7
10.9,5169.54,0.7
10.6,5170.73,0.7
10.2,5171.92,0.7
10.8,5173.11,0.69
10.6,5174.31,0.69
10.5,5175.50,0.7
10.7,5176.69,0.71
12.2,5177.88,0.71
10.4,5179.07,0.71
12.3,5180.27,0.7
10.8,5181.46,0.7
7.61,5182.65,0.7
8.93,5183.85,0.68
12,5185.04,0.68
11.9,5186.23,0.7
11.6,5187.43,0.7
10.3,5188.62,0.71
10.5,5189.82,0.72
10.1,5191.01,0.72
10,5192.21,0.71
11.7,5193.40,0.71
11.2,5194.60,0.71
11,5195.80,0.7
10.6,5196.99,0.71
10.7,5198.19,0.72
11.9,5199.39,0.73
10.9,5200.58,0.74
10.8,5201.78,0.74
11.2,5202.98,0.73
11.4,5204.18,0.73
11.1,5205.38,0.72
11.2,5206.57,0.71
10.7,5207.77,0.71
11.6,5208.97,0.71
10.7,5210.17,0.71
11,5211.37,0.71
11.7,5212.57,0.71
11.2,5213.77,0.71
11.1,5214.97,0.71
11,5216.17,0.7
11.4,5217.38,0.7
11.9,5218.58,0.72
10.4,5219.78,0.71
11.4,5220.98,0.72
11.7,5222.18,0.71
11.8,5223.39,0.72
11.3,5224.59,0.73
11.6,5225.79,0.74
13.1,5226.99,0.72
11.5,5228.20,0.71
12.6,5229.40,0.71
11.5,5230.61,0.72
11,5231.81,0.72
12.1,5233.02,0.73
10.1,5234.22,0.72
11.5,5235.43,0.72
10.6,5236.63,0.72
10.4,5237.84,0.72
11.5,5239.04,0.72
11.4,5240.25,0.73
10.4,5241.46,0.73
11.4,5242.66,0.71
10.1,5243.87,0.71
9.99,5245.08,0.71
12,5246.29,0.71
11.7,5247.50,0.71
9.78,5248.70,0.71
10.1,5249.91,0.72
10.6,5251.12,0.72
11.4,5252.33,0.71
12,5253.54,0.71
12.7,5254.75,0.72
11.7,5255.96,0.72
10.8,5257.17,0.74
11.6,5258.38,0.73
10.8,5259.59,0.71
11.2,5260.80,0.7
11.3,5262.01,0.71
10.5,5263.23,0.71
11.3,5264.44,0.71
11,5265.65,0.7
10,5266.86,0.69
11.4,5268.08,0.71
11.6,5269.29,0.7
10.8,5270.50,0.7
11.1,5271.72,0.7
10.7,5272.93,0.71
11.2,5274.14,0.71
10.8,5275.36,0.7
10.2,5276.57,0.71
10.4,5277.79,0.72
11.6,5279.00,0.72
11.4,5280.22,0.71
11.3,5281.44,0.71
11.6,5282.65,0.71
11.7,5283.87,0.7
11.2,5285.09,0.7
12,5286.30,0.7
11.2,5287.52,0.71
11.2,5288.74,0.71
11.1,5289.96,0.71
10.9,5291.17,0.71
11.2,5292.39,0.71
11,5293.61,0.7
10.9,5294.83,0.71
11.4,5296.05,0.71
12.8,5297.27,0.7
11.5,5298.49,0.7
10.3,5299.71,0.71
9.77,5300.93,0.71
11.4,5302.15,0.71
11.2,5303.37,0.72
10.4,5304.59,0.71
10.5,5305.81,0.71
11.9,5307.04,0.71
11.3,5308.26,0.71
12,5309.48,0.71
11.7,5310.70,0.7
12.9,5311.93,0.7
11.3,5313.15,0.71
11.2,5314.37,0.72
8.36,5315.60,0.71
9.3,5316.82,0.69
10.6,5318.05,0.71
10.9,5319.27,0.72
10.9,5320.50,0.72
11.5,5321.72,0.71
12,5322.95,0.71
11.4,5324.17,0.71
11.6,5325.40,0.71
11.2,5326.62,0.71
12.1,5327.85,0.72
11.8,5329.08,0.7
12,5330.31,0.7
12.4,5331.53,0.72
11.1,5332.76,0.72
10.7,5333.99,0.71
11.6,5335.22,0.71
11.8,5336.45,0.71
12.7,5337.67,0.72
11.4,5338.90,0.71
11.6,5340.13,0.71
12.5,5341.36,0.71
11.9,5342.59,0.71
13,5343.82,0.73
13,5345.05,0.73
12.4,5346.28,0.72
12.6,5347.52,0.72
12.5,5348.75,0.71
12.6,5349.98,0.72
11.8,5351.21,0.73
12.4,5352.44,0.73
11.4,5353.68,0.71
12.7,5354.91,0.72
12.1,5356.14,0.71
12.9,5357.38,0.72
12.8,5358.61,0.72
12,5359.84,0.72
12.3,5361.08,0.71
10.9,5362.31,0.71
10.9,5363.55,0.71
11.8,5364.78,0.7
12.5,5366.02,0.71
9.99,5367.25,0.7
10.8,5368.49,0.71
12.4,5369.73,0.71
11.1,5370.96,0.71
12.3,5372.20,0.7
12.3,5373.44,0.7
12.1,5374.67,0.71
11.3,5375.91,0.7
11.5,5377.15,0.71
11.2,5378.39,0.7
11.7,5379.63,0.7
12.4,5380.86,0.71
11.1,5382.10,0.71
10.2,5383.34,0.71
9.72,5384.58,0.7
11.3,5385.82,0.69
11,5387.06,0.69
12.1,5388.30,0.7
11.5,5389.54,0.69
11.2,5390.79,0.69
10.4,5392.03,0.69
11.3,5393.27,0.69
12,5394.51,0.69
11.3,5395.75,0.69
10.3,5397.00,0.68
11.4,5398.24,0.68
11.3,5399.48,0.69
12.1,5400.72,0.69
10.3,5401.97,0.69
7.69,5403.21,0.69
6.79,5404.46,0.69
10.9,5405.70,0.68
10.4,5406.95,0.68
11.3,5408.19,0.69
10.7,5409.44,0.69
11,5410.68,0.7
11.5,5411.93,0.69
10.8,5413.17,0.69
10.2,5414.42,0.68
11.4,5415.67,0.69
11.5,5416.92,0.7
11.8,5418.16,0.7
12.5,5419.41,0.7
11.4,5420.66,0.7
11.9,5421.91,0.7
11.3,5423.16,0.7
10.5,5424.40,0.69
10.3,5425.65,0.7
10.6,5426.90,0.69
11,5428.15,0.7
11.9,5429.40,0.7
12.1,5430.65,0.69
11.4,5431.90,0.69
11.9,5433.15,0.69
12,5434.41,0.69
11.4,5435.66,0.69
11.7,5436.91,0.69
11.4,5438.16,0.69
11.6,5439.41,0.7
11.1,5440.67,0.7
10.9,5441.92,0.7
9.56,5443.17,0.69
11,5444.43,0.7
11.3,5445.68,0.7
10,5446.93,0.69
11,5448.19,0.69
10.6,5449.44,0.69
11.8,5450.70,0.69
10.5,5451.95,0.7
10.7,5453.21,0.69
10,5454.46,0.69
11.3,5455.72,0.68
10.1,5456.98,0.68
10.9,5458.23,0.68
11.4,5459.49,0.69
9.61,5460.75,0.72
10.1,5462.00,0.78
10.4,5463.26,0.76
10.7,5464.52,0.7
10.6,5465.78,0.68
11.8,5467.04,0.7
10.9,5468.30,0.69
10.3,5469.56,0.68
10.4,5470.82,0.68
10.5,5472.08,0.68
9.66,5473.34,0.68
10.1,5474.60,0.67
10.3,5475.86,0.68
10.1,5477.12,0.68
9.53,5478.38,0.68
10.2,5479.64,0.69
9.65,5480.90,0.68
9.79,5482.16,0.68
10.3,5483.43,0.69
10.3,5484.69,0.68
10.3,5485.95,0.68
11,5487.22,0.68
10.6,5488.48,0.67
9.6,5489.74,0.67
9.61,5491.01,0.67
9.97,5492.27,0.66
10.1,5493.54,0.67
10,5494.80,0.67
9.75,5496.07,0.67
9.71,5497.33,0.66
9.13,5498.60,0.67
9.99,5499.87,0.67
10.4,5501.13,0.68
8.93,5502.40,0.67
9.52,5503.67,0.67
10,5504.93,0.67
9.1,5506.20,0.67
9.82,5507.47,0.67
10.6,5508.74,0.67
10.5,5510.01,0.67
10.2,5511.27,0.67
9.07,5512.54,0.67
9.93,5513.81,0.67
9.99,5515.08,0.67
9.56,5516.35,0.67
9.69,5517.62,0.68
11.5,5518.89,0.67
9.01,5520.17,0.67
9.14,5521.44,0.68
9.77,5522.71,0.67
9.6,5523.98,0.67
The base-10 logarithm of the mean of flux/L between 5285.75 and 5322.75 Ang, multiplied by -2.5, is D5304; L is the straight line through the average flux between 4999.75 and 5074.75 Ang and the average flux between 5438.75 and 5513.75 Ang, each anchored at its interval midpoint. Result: 0.246 mag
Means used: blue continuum 19.6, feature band 11.1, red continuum 10.3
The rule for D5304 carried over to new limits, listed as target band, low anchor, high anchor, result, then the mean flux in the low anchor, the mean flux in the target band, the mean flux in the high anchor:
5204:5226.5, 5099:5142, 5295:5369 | 0.11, 13.3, 11.3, 11.6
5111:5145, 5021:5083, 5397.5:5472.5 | 0.42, 20.8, 12.8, 10.9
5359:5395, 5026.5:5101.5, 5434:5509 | 0.10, 19.8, 11.4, 10.4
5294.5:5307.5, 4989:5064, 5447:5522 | 0.22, 18.6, 11.1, 10.2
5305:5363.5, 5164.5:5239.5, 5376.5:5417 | -0.08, 11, 11.7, 10.9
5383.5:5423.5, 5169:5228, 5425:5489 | -0.02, 11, 10.9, 10.7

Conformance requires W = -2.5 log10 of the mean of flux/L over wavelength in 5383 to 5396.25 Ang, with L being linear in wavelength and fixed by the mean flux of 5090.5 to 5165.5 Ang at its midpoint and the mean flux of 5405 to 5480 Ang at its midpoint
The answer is 0.01 mag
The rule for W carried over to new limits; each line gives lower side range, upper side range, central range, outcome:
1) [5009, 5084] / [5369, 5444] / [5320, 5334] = 0.13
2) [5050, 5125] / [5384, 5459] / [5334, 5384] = 0.03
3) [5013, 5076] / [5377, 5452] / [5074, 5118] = 0.23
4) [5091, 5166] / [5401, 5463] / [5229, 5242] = 0.10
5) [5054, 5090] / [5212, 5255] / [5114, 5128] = 0.35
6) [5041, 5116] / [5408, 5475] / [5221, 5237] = 0.32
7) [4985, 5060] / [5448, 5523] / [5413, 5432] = 0.00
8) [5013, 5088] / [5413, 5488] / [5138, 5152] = 0.39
